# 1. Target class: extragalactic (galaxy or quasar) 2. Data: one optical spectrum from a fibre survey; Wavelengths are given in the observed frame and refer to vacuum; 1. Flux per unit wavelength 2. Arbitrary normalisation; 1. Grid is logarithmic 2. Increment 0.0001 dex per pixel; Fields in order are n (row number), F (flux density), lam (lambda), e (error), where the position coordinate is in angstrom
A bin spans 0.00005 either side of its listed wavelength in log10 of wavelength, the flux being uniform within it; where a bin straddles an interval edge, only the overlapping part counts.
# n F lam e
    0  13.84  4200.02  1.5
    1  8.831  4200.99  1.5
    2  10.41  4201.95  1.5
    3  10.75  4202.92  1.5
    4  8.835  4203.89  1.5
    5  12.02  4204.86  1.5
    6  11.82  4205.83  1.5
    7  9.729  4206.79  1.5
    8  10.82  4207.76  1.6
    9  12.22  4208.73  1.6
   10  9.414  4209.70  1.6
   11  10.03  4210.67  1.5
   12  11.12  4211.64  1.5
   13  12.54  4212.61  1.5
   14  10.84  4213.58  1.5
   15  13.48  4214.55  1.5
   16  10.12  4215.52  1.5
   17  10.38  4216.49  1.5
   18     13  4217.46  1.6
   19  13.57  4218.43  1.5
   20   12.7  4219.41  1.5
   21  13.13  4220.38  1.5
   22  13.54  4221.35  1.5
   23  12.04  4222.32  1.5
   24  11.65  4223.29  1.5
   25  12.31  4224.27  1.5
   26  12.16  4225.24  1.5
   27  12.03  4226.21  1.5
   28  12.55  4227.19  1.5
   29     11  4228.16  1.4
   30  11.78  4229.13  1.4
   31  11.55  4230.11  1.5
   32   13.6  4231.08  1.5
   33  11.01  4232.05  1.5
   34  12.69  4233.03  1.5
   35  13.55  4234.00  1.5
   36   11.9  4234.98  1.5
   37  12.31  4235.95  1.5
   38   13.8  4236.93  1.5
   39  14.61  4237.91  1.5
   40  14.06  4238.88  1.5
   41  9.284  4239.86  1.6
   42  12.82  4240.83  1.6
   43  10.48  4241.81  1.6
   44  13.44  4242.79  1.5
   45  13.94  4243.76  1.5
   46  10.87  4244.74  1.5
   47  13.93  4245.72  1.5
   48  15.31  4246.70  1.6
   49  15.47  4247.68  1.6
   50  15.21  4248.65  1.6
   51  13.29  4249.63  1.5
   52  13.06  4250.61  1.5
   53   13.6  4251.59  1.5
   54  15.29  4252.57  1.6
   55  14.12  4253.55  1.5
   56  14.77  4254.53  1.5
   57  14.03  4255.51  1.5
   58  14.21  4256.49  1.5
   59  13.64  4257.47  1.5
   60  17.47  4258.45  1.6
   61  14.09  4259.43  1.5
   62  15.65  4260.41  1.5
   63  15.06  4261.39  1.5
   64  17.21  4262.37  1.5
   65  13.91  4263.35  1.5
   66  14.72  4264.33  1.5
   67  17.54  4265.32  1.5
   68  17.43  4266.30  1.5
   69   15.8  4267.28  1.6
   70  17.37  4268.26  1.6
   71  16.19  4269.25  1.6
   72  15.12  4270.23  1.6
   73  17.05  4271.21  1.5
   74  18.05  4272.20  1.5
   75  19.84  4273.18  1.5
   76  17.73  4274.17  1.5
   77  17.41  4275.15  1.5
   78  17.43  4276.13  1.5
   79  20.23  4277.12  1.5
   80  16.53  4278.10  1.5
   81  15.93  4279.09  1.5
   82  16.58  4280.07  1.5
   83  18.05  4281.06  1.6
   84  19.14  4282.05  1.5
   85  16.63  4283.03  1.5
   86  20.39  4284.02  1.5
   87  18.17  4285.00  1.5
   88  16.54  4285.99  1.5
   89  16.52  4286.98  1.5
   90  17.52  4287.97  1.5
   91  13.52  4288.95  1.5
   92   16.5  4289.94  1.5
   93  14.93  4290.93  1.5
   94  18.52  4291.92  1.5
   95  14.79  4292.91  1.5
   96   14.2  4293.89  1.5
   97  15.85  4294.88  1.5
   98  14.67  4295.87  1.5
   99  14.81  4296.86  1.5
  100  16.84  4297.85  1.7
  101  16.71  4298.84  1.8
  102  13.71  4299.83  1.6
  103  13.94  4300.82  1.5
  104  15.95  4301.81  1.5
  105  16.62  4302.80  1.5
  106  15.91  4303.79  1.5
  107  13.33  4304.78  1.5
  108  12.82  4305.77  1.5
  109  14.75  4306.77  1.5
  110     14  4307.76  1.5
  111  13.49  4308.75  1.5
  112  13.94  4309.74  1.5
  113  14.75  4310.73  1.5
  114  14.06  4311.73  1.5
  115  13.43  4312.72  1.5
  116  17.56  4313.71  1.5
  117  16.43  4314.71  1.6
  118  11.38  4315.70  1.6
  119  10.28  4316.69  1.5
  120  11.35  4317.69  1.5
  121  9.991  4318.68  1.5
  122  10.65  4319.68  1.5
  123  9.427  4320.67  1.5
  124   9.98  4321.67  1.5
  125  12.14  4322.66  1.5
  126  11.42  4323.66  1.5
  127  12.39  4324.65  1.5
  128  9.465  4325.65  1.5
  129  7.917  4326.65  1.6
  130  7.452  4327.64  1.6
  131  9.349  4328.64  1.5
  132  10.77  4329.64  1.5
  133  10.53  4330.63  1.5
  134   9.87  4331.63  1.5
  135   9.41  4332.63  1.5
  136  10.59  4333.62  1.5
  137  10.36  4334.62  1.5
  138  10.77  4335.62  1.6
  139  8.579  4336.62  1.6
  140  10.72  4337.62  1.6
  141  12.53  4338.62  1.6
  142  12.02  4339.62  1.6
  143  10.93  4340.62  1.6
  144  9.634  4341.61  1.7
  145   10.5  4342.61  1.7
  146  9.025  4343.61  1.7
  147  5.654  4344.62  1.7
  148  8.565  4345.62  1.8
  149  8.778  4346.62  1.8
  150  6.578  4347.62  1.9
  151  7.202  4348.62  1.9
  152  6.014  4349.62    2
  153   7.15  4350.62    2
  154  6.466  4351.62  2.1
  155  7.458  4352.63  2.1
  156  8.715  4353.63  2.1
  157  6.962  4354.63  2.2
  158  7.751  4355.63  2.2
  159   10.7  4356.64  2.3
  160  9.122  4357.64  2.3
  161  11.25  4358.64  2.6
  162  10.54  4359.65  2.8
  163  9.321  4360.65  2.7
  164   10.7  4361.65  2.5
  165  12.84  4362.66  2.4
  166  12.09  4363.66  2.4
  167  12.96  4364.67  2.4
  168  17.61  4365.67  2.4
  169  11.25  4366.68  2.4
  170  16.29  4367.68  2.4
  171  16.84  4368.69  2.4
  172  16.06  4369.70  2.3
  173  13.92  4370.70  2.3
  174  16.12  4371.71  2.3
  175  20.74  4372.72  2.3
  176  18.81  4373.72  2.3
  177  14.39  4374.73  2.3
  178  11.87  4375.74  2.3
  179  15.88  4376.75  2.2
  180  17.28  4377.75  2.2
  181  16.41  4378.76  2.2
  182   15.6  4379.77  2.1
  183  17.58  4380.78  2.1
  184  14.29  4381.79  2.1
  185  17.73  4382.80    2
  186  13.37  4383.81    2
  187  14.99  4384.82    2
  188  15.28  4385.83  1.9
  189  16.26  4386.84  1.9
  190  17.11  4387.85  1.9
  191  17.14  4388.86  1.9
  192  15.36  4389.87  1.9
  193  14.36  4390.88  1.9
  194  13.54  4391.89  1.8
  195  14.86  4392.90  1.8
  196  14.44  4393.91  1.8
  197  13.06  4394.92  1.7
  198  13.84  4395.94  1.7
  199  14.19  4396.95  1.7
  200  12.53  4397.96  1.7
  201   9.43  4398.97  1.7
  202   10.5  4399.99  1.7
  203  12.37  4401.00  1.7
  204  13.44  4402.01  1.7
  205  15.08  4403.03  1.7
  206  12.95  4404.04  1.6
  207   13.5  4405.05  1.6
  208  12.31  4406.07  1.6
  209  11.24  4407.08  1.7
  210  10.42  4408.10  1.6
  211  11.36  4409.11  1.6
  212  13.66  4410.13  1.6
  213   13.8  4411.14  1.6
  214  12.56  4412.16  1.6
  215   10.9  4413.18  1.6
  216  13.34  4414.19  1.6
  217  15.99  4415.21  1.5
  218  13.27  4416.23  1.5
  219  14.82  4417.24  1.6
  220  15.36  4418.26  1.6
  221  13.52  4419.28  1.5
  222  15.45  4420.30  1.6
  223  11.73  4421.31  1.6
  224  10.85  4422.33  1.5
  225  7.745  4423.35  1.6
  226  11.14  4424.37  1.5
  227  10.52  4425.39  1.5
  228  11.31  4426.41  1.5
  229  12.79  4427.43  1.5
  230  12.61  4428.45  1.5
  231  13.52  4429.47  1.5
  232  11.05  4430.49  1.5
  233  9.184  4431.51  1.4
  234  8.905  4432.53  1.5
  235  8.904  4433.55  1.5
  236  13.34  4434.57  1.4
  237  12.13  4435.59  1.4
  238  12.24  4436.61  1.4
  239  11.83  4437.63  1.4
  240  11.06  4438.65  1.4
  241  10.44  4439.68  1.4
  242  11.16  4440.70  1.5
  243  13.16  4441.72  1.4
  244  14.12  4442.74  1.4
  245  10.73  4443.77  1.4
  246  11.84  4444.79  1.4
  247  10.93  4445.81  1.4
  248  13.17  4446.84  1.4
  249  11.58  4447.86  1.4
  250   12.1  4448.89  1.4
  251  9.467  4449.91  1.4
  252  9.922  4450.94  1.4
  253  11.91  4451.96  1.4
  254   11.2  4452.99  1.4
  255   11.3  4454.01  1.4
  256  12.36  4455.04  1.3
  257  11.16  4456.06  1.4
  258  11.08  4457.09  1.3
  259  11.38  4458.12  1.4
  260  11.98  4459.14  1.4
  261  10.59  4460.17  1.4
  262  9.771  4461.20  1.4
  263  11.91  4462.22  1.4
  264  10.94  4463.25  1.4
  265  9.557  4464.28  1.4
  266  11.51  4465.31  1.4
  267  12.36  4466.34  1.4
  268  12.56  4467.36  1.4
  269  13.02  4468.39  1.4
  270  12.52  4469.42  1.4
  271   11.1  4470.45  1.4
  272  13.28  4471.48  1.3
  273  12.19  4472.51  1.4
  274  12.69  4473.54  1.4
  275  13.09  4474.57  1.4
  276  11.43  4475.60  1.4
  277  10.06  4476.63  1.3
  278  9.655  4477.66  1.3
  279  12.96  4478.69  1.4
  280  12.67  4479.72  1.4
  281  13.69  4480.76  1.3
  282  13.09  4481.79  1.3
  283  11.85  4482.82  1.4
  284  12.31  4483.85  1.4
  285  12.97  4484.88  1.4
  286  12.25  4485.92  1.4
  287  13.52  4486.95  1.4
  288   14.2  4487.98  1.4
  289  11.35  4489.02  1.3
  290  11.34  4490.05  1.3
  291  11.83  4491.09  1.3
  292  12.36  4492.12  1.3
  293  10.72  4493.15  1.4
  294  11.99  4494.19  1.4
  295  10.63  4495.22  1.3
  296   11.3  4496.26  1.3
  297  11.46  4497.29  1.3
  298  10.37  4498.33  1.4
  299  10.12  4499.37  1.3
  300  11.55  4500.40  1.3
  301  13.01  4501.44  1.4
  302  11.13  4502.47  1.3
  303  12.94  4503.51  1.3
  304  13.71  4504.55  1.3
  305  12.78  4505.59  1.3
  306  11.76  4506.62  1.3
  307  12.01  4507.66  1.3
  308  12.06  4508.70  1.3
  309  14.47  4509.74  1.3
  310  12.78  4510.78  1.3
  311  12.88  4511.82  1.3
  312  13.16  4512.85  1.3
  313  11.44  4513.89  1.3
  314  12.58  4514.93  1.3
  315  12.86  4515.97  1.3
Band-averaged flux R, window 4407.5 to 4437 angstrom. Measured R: 12.1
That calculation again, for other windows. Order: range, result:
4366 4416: 14.4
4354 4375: 13.1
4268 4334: 14.4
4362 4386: 15.4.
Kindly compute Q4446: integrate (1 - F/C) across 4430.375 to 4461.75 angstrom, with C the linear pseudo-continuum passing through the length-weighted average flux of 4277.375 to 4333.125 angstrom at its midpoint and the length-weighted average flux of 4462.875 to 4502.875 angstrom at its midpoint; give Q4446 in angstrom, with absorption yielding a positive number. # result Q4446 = 2.7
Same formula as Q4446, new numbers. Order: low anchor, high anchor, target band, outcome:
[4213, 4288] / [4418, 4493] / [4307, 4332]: 3.5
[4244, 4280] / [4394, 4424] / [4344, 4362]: 7.3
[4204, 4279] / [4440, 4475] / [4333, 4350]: 4.6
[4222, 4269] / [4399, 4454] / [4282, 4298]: -3.7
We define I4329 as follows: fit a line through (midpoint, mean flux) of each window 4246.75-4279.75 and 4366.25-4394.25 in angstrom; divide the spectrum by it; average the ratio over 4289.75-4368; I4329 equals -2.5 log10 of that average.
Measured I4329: 0.33 mag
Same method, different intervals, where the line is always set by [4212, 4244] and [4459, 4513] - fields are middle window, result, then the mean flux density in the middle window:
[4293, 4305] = -0.237 mag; 15.3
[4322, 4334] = 0.206 mag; 10.1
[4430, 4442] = 0.094 mag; 11.1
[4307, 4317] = -0.148 mag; 14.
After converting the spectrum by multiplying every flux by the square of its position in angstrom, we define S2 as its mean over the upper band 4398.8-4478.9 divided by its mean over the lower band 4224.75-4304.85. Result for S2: 0.85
